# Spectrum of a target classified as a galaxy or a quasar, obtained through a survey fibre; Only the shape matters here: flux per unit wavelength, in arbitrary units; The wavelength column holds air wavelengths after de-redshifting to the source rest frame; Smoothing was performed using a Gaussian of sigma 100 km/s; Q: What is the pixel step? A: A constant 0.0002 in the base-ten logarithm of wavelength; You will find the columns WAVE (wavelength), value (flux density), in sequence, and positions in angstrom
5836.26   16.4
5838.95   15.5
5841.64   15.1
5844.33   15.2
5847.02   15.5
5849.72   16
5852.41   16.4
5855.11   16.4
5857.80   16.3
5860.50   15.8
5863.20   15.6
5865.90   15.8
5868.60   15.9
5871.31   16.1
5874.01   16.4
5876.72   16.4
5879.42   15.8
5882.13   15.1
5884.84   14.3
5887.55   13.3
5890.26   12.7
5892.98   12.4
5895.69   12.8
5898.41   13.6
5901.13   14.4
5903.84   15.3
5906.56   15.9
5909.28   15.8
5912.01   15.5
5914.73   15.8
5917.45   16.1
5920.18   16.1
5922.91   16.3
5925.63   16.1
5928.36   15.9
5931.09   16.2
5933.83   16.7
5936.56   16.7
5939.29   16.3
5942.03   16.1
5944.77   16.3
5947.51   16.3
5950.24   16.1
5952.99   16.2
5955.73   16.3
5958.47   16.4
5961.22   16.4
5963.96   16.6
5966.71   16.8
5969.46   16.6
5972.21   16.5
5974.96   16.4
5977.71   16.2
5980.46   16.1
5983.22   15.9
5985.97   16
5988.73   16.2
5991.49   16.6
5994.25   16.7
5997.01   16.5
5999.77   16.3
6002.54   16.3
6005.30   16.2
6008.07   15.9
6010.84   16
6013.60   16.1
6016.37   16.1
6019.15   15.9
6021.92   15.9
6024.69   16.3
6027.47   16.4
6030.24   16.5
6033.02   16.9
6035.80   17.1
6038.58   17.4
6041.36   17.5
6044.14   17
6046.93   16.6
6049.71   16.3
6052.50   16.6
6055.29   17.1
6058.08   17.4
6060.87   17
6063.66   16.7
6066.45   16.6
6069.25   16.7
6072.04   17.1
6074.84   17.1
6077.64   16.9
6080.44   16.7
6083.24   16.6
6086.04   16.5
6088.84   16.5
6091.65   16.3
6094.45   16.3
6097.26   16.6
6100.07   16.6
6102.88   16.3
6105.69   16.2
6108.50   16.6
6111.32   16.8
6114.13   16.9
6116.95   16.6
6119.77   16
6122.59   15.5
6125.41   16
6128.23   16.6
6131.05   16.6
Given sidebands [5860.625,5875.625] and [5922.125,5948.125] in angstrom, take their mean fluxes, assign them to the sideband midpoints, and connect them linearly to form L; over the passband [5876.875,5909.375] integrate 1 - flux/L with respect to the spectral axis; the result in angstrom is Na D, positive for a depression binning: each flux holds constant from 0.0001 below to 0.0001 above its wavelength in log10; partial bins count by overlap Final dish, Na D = 3.6 angstrom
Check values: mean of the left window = 15.9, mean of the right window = 16.3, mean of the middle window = 14.3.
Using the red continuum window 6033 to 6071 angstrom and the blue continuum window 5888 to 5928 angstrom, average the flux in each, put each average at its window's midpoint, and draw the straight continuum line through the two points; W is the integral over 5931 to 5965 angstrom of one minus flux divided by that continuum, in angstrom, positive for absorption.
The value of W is -1.96 angstrom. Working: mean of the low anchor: 14.9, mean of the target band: 16.4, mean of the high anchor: 16.9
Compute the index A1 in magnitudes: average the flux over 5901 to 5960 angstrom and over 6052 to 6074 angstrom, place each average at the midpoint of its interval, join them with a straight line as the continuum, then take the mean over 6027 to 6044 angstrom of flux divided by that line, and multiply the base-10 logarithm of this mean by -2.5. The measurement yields -0.02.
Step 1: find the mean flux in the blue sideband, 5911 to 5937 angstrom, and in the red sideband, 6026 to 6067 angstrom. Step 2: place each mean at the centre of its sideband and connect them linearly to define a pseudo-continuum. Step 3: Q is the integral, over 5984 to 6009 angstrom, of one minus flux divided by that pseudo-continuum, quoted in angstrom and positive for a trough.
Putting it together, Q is 0.4 angstrom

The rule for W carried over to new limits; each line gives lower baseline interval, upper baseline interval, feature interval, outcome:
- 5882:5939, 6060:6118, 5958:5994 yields -1.6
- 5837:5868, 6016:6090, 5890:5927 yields 2.5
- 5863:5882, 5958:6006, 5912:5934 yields 0.1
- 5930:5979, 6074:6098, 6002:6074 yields -0.4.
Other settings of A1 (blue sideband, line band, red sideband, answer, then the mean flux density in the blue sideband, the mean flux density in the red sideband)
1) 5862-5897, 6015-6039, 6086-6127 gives -0.04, 14.8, 16.4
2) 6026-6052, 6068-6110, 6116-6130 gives -0.01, 16.8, 16.1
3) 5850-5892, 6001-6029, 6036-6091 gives 0.03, 15.5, 16.9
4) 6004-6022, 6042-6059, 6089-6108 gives -0.04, 16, 16.4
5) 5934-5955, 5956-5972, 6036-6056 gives -0.01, 16.3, 16.9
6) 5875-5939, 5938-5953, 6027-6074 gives -0.04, 15.2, 16.9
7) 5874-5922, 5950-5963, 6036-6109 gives -0.06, 14.8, 16.7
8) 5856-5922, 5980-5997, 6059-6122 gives -0.03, 15.1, 16.6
